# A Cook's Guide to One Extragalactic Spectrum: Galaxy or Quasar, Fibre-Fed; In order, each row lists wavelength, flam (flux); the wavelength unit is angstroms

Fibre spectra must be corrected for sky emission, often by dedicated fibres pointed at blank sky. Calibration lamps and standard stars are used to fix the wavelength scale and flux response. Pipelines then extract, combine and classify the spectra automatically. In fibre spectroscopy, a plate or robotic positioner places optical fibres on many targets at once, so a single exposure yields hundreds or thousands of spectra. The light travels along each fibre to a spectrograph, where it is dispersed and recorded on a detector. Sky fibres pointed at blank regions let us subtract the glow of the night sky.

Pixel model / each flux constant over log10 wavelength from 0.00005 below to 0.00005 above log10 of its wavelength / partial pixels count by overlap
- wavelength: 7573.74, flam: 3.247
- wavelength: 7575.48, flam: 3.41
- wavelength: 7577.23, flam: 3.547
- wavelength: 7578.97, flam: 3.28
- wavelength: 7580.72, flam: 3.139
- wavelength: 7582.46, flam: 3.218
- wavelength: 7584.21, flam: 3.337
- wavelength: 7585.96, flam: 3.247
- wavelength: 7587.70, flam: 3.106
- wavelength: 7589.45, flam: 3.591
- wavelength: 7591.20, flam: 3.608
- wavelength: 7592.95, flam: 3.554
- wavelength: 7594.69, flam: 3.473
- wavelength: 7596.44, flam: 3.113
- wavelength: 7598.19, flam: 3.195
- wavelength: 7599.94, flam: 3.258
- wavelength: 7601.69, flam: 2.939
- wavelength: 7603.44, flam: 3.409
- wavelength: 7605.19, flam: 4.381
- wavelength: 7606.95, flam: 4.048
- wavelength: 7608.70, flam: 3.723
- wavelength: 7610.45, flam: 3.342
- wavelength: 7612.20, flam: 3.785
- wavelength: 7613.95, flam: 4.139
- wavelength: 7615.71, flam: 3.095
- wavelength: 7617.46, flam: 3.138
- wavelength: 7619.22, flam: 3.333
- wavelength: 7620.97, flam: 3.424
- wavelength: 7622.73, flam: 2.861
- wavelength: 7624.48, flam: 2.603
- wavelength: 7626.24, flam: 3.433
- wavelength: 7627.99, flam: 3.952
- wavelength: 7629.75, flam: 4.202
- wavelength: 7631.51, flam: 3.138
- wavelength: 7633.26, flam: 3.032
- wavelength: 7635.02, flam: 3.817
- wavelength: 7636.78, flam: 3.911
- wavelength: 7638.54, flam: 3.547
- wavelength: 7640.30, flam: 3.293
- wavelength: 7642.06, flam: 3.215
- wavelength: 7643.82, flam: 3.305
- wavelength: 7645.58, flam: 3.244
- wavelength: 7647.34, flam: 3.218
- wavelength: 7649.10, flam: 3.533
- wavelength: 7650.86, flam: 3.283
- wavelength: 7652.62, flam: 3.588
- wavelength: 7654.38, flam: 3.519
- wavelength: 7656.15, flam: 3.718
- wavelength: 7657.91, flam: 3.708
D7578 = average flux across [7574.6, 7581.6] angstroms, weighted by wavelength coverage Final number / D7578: 3.35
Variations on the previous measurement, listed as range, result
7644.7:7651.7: 3.32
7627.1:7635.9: 3.63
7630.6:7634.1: 3.1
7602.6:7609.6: 3.89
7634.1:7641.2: 3.63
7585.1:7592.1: 3.39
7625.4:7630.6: 3.87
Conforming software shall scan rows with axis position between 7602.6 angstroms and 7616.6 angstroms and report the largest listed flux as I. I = 4.381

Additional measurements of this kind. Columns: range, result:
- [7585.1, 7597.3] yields 3.608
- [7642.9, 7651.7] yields 3.533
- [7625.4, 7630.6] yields 4.202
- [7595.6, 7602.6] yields 3.258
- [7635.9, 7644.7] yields 3.911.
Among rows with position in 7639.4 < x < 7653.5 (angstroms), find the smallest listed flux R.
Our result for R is 3.215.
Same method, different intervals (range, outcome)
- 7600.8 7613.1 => 2.939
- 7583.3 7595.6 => 3.106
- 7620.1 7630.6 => 2.603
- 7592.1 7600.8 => 3.113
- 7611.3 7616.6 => 3.095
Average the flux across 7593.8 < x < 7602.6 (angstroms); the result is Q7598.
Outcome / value 3.2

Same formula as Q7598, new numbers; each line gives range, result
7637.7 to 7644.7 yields 3.34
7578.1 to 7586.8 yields 3.24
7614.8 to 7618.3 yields 3.12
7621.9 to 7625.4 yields 2.74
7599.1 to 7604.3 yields 3.2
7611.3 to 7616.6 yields 3.67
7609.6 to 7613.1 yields 3.58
